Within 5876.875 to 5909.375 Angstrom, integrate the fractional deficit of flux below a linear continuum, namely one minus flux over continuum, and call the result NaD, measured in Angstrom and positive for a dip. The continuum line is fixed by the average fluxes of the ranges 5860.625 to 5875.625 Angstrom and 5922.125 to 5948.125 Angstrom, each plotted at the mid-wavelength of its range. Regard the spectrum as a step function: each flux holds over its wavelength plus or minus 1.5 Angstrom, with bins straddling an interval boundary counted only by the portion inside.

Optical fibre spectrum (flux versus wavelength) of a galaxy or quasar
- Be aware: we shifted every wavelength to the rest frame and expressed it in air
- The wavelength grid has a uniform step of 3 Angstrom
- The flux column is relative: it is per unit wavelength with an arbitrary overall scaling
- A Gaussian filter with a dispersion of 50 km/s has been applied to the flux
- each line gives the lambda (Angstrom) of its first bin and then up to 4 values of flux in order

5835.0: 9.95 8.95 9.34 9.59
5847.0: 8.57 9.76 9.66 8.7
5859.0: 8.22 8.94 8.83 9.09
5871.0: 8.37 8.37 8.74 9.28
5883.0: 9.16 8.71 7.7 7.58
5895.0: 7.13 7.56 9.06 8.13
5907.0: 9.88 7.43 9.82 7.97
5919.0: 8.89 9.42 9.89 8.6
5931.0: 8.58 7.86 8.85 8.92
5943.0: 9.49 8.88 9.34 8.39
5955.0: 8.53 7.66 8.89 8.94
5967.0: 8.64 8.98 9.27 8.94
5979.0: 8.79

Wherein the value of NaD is 1.4 Angstrom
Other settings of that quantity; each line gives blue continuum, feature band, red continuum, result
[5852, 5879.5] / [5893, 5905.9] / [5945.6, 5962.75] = 1.0 Angstrom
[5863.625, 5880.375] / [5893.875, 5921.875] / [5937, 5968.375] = 0.8 Angstrom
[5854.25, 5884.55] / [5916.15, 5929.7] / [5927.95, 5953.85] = -0.5 Angstrom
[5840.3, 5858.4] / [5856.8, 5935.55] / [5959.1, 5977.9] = 4.4 Angstrom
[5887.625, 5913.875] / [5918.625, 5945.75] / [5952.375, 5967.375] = -1.8 Angstrom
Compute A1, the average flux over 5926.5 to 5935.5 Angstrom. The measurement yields 8.35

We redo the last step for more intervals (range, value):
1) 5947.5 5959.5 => 8.48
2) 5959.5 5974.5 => 8.94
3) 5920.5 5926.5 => 9.65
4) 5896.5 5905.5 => 8.25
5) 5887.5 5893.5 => 7.64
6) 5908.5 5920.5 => 8.53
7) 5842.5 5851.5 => 9.31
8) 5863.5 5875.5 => 8.67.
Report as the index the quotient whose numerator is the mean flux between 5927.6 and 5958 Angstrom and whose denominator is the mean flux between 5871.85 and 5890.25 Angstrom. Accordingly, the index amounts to 1.00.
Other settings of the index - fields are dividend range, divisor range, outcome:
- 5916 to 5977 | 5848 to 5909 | 1.02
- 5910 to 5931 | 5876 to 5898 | 1.08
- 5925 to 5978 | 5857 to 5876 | 1.02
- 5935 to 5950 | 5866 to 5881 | 1.03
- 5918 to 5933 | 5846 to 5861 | 1.01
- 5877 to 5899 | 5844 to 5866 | 0.91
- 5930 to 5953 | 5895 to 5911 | 1.06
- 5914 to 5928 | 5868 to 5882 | 1.03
